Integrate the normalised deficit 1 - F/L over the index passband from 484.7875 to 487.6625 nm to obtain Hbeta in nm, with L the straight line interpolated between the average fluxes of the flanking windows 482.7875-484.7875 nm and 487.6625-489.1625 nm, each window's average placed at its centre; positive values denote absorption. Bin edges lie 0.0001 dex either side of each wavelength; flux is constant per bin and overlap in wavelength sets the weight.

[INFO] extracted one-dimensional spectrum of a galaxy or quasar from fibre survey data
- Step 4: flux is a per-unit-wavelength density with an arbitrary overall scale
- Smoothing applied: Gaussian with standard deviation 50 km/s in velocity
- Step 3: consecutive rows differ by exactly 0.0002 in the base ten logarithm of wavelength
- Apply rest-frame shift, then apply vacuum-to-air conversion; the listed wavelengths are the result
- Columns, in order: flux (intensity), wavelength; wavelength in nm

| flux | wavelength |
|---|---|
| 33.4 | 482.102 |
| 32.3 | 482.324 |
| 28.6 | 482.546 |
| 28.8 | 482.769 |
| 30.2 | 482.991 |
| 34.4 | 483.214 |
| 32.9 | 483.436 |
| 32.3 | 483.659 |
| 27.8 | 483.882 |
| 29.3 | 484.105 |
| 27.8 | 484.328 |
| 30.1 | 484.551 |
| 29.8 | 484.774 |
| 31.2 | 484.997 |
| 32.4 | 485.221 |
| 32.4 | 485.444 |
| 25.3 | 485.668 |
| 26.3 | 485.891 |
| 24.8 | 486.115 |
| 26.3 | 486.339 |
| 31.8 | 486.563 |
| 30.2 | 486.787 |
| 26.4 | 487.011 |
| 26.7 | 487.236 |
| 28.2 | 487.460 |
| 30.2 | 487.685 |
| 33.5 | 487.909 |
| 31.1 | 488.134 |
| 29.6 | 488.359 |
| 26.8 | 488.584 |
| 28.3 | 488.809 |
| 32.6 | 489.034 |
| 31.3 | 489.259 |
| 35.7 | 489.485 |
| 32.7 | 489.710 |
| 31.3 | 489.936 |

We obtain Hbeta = 0.17 nm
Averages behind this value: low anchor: 30.5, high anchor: 30.3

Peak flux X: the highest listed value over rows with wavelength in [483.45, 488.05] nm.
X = 33.5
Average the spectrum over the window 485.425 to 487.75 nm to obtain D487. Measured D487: 27.8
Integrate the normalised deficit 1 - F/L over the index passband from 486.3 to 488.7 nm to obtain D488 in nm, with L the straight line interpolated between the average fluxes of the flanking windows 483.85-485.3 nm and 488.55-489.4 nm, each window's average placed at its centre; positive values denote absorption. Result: 0.07 nm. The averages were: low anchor 29.8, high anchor 30.2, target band 29.2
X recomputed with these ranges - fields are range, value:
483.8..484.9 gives 30.1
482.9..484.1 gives 34.4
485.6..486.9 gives 31.8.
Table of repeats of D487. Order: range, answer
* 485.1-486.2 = 28.3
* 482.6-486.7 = 29.6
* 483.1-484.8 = 30.6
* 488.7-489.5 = 31.5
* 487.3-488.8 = 29.7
